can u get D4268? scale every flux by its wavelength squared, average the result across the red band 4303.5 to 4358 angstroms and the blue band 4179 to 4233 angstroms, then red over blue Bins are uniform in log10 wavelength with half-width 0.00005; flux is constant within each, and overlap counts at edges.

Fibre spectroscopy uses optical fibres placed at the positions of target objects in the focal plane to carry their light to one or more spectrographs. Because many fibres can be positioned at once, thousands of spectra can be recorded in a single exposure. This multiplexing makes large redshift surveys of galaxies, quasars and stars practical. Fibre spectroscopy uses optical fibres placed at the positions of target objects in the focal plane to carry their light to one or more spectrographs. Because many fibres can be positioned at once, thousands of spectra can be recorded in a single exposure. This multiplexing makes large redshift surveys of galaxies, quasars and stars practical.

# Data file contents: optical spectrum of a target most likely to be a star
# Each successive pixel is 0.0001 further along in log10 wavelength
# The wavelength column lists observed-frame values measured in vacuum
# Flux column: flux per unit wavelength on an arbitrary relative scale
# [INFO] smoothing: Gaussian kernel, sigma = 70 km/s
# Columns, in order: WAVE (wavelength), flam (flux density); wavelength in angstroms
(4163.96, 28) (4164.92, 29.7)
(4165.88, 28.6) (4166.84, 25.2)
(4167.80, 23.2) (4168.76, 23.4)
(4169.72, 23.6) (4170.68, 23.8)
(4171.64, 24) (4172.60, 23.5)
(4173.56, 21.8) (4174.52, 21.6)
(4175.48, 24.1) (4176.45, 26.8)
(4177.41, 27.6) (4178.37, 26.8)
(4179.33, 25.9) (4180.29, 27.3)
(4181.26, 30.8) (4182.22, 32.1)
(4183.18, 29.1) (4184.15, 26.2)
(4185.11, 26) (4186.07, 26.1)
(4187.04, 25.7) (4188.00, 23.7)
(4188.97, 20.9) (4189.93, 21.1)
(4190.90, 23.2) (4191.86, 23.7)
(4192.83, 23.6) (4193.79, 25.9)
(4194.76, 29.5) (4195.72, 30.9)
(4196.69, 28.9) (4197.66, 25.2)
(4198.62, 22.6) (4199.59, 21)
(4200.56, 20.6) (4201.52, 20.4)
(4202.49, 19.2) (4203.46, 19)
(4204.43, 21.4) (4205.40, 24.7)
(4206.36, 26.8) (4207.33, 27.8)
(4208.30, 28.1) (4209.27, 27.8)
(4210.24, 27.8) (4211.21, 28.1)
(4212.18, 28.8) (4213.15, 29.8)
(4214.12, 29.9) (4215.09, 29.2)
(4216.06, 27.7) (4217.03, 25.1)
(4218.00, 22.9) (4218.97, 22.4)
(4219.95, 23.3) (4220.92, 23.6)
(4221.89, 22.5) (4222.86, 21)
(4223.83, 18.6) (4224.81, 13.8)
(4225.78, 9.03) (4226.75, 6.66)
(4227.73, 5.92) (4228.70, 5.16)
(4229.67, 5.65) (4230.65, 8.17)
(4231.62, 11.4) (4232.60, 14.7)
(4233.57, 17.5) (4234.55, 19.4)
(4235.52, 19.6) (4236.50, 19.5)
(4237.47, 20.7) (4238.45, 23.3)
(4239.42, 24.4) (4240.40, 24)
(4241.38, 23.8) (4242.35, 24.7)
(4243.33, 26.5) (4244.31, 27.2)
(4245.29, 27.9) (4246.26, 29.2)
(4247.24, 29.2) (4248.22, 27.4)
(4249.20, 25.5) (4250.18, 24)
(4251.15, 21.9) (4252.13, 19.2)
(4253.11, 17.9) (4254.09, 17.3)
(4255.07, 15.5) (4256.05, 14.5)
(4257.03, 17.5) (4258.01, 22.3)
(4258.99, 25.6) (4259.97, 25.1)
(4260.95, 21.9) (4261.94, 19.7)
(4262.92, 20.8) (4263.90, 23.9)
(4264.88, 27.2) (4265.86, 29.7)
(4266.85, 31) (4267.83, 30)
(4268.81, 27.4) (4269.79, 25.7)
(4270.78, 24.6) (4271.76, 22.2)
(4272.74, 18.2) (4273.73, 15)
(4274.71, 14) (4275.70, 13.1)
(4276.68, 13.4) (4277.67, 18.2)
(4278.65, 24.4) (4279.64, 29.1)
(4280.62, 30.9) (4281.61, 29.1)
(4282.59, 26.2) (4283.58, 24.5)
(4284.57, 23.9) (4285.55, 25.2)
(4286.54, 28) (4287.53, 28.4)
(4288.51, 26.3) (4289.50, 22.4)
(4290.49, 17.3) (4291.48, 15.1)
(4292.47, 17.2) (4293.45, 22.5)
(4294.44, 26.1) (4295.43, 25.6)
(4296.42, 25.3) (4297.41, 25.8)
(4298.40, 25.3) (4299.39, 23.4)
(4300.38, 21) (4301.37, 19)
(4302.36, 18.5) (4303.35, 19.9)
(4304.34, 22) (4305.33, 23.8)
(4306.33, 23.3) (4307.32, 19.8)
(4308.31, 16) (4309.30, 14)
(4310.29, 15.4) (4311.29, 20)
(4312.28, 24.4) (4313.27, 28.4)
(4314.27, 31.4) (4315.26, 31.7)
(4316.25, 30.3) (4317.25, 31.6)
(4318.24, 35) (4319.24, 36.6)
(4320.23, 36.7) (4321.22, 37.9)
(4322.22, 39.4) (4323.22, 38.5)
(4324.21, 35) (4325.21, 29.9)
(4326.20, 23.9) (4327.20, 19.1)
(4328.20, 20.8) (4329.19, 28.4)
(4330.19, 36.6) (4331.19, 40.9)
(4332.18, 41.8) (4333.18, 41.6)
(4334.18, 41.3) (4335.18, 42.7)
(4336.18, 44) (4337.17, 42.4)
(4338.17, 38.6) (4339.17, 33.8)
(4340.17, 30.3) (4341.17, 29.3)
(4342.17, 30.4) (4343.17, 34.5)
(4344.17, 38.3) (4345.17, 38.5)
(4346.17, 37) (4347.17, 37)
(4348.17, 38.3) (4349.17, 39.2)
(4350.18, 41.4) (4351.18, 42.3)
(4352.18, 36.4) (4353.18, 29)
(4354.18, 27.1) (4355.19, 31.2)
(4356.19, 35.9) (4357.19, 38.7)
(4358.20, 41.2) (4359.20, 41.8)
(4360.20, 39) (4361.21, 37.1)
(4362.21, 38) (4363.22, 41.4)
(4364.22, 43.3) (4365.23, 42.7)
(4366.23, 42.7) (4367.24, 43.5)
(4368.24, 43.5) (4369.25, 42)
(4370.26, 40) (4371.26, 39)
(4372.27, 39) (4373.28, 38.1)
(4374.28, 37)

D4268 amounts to 1.5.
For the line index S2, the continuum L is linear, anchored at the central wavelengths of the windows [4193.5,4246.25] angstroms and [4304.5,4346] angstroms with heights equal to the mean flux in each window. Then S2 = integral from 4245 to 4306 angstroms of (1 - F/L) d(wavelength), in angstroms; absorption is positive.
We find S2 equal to 9.01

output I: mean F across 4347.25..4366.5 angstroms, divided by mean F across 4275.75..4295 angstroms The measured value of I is 1.63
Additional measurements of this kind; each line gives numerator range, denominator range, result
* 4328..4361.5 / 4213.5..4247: 1.85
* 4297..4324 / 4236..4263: 1.16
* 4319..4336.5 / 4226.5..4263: 1.77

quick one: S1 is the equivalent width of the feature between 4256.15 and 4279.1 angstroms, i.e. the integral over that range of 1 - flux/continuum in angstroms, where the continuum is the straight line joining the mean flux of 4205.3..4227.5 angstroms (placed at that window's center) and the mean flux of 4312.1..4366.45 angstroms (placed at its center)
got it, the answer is 5.20 angstroms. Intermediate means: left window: 23.5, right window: 35.8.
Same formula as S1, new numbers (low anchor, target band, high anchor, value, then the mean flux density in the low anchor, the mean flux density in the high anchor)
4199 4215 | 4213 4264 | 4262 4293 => 7.9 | 25.2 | 23.3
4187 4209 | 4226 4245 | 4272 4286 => 4.7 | 24.1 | 21.8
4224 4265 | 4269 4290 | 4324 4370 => 2.0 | 19.6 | 36.8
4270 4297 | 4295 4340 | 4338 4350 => 1.1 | 22.5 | 35.5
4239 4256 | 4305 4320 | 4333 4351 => 3.5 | 23.6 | 37.7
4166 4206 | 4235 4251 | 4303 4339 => 1.5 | 24.7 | 30.7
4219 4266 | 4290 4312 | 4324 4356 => 6.2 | 20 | 35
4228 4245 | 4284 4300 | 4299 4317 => -1.5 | 18.5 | 22.5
